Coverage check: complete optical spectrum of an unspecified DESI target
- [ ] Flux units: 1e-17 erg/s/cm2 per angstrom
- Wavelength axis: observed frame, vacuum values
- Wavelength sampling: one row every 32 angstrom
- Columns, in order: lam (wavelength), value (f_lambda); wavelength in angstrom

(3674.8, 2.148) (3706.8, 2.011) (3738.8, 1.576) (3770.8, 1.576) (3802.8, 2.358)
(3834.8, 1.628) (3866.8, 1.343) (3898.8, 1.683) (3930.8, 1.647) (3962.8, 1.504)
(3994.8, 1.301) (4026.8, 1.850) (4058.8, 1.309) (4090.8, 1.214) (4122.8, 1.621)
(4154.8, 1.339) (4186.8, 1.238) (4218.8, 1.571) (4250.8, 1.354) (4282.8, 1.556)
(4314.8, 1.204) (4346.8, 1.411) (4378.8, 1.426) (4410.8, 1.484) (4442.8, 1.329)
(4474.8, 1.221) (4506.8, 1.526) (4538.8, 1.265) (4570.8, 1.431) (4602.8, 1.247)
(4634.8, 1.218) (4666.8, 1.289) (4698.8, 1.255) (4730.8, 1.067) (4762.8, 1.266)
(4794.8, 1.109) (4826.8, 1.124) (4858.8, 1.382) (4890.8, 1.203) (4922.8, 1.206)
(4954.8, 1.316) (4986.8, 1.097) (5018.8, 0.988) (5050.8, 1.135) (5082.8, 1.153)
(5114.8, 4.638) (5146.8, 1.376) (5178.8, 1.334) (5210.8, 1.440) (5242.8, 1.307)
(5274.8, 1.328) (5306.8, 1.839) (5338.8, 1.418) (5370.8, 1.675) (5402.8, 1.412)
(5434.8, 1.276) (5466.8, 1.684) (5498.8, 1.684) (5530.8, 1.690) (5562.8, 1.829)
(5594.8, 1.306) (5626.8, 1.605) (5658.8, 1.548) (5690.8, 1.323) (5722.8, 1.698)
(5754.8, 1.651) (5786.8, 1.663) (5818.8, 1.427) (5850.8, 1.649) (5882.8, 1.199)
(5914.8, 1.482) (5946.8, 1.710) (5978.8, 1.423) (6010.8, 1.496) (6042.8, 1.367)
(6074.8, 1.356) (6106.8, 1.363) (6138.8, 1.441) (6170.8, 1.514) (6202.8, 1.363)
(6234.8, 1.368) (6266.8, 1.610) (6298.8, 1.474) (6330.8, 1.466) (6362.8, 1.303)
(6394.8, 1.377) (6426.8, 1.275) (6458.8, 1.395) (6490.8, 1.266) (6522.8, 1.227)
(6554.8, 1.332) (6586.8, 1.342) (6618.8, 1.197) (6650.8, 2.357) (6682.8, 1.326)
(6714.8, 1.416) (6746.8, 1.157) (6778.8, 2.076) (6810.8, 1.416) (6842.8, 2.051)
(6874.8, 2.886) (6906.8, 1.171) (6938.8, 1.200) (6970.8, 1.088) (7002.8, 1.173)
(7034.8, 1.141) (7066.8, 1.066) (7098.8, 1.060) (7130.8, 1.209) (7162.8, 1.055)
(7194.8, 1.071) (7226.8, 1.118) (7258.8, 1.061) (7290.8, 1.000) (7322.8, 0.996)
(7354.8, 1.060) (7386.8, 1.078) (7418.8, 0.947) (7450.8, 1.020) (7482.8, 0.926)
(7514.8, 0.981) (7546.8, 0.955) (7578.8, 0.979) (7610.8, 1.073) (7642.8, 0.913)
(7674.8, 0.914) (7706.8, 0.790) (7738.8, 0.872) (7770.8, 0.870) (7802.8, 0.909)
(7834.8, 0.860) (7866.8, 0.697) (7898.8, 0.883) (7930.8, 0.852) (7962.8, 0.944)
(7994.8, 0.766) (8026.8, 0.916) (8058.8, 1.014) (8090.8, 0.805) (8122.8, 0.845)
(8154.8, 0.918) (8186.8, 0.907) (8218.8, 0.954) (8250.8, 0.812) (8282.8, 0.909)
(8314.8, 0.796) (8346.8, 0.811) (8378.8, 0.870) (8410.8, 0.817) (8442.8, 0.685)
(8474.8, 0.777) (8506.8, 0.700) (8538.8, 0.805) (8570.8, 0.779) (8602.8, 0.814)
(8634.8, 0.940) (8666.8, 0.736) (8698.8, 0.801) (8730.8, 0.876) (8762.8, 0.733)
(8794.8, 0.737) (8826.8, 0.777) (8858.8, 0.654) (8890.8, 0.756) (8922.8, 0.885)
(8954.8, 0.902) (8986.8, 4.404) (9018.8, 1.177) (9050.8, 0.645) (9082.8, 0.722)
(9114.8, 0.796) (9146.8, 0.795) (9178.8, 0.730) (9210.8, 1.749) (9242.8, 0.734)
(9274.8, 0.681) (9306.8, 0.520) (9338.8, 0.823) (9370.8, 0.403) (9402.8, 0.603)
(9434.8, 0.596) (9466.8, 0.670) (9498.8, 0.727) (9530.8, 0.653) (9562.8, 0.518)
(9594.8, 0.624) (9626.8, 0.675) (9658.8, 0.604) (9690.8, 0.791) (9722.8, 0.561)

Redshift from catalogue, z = 0.37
